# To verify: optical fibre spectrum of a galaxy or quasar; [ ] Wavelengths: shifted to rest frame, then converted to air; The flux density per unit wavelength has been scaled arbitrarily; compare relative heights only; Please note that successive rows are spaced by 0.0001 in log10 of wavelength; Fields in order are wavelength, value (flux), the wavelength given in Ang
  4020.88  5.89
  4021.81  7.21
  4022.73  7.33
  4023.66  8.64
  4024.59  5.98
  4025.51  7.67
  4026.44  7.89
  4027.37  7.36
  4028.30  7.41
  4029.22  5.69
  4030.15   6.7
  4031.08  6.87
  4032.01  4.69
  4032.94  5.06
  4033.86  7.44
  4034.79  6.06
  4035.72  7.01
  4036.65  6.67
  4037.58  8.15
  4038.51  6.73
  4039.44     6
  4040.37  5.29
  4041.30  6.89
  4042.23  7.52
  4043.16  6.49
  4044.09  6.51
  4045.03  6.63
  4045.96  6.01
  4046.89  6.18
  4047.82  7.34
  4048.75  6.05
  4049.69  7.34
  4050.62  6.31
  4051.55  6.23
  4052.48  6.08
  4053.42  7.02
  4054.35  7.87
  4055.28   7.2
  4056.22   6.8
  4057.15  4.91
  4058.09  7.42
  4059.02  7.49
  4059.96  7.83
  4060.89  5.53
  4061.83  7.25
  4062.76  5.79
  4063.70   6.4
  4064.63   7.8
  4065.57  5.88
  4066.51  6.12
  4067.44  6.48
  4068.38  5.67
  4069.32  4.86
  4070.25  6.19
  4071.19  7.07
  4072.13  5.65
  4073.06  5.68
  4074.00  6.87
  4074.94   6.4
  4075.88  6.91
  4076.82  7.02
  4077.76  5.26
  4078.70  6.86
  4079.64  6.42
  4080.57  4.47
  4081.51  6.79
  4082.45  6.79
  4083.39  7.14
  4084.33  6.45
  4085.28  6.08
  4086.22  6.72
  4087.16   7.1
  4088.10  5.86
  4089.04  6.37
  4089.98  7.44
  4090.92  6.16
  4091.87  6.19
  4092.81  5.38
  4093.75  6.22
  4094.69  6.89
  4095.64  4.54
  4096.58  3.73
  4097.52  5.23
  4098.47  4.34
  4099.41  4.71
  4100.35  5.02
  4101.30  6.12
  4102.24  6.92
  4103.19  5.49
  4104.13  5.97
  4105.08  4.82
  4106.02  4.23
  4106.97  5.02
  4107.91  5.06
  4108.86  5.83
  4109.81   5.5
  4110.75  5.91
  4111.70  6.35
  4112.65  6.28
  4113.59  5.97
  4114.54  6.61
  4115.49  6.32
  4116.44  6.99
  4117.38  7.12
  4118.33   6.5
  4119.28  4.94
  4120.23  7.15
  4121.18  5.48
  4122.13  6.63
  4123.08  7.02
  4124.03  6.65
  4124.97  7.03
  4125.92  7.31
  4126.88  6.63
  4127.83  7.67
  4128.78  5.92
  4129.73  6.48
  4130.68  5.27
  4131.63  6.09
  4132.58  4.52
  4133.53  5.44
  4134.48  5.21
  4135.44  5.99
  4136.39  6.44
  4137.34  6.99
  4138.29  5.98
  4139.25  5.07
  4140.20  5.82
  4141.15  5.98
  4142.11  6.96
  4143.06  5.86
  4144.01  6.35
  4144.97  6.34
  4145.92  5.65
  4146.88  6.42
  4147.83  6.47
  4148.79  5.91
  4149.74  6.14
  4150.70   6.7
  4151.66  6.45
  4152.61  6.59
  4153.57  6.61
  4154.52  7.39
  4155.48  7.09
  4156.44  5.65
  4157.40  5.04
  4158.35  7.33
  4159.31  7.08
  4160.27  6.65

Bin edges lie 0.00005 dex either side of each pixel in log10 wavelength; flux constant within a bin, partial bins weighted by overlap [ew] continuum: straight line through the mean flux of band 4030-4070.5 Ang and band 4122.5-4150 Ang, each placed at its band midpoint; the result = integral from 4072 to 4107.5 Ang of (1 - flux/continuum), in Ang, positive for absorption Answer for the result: 2.5 Ang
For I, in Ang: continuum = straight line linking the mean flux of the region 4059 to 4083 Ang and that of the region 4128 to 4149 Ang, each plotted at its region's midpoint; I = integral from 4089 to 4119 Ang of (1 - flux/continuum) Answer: 1.9 Ang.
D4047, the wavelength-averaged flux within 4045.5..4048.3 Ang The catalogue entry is 6.52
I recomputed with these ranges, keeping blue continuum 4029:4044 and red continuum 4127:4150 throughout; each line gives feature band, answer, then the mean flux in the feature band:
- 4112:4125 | -0.7 Ang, 6.46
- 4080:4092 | -0.3 Ang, 6.43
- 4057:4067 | -0.4 Ang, 6.64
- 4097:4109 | 1.8 Ang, 5.27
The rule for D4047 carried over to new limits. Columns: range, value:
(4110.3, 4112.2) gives 6.11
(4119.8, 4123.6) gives 6.56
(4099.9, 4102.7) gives 6.02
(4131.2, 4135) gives 5.31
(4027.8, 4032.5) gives 6.27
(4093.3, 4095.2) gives 6.51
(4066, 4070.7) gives 5.87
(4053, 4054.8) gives 7.47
